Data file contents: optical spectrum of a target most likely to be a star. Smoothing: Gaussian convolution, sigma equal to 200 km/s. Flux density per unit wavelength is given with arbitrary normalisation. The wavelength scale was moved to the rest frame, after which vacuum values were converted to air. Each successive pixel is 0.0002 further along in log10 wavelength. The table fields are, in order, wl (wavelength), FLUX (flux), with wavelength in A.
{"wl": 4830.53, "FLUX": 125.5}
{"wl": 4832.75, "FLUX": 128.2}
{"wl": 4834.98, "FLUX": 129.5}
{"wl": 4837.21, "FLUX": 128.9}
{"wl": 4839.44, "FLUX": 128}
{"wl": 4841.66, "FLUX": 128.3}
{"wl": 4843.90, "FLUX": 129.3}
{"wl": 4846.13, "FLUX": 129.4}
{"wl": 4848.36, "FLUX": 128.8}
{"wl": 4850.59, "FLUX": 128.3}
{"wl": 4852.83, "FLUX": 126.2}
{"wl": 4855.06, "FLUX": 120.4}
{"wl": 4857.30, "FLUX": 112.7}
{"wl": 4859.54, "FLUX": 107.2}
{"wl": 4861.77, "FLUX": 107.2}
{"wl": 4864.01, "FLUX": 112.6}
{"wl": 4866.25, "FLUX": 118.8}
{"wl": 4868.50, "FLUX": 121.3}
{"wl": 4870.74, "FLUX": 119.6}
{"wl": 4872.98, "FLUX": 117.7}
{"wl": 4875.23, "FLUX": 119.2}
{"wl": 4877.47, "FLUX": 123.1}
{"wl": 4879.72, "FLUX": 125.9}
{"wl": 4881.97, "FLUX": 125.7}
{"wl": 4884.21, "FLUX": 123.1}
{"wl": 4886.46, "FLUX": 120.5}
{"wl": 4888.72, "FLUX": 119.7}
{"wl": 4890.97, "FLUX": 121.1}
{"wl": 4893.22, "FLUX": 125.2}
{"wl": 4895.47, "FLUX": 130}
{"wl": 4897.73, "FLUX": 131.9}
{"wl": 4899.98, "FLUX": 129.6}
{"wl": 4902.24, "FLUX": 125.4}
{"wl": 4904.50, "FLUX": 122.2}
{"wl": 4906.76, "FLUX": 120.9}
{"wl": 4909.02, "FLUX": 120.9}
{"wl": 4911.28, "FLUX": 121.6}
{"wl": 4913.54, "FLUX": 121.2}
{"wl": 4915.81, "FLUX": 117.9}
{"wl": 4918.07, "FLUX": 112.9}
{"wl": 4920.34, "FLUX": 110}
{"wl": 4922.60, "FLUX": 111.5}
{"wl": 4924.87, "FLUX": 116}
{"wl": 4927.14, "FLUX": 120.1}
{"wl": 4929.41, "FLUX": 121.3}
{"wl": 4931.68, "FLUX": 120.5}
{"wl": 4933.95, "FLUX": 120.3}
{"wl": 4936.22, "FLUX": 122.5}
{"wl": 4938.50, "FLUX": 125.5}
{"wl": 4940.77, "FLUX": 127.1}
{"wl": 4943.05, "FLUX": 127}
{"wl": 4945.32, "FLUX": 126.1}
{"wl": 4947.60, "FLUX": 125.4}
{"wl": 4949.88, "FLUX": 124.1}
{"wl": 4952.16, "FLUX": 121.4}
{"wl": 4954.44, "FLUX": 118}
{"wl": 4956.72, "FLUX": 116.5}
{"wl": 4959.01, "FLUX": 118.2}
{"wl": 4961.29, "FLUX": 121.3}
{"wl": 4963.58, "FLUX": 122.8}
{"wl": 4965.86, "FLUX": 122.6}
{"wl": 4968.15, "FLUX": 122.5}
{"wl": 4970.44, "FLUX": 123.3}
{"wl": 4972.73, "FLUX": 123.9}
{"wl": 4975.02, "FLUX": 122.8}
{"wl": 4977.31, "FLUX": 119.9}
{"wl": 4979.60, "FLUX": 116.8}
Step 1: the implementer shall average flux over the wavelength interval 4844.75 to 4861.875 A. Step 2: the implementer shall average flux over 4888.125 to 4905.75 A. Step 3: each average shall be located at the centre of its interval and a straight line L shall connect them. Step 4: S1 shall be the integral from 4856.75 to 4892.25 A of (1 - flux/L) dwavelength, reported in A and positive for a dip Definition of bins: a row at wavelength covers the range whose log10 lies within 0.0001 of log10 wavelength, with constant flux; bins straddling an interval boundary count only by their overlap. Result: 1.37 A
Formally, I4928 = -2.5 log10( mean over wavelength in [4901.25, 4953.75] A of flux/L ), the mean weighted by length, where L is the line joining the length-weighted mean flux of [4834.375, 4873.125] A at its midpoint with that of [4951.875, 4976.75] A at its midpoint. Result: 0.004 mag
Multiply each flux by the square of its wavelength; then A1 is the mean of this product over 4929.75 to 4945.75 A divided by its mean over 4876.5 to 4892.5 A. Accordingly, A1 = 1.03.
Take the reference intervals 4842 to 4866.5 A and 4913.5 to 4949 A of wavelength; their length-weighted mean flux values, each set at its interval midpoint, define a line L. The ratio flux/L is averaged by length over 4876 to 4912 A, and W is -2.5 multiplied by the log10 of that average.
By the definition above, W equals -0.03 mag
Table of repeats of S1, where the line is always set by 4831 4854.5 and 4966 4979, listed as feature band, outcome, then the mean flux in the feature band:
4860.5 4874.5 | 1.2 A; 116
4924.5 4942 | 0.3 A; 122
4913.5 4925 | 1.0 A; 114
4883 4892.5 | 0.4 A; 121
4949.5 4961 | 0.3 A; 119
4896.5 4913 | 0.1 A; 125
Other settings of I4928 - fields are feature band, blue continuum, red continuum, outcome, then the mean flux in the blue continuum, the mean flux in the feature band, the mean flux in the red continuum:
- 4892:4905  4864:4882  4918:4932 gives -0.08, 121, 128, 116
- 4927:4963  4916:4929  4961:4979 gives -0.04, 115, 122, 122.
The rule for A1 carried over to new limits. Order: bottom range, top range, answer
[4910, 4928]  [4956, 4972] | 1.06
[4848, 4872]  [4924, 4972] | 1.07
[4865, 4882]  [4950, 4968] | 1.03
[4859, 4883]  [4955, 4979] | 1.07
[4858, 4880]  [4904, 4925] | 1.02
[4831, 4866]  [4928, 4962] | 1.04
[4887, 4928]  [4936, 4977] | 1.04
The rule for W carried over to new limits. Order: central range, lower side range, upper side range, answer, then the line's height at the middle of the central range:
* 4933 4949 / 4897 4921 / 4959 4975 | -0.03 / 122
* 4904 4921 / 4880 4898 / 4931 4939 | 0.04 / 123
